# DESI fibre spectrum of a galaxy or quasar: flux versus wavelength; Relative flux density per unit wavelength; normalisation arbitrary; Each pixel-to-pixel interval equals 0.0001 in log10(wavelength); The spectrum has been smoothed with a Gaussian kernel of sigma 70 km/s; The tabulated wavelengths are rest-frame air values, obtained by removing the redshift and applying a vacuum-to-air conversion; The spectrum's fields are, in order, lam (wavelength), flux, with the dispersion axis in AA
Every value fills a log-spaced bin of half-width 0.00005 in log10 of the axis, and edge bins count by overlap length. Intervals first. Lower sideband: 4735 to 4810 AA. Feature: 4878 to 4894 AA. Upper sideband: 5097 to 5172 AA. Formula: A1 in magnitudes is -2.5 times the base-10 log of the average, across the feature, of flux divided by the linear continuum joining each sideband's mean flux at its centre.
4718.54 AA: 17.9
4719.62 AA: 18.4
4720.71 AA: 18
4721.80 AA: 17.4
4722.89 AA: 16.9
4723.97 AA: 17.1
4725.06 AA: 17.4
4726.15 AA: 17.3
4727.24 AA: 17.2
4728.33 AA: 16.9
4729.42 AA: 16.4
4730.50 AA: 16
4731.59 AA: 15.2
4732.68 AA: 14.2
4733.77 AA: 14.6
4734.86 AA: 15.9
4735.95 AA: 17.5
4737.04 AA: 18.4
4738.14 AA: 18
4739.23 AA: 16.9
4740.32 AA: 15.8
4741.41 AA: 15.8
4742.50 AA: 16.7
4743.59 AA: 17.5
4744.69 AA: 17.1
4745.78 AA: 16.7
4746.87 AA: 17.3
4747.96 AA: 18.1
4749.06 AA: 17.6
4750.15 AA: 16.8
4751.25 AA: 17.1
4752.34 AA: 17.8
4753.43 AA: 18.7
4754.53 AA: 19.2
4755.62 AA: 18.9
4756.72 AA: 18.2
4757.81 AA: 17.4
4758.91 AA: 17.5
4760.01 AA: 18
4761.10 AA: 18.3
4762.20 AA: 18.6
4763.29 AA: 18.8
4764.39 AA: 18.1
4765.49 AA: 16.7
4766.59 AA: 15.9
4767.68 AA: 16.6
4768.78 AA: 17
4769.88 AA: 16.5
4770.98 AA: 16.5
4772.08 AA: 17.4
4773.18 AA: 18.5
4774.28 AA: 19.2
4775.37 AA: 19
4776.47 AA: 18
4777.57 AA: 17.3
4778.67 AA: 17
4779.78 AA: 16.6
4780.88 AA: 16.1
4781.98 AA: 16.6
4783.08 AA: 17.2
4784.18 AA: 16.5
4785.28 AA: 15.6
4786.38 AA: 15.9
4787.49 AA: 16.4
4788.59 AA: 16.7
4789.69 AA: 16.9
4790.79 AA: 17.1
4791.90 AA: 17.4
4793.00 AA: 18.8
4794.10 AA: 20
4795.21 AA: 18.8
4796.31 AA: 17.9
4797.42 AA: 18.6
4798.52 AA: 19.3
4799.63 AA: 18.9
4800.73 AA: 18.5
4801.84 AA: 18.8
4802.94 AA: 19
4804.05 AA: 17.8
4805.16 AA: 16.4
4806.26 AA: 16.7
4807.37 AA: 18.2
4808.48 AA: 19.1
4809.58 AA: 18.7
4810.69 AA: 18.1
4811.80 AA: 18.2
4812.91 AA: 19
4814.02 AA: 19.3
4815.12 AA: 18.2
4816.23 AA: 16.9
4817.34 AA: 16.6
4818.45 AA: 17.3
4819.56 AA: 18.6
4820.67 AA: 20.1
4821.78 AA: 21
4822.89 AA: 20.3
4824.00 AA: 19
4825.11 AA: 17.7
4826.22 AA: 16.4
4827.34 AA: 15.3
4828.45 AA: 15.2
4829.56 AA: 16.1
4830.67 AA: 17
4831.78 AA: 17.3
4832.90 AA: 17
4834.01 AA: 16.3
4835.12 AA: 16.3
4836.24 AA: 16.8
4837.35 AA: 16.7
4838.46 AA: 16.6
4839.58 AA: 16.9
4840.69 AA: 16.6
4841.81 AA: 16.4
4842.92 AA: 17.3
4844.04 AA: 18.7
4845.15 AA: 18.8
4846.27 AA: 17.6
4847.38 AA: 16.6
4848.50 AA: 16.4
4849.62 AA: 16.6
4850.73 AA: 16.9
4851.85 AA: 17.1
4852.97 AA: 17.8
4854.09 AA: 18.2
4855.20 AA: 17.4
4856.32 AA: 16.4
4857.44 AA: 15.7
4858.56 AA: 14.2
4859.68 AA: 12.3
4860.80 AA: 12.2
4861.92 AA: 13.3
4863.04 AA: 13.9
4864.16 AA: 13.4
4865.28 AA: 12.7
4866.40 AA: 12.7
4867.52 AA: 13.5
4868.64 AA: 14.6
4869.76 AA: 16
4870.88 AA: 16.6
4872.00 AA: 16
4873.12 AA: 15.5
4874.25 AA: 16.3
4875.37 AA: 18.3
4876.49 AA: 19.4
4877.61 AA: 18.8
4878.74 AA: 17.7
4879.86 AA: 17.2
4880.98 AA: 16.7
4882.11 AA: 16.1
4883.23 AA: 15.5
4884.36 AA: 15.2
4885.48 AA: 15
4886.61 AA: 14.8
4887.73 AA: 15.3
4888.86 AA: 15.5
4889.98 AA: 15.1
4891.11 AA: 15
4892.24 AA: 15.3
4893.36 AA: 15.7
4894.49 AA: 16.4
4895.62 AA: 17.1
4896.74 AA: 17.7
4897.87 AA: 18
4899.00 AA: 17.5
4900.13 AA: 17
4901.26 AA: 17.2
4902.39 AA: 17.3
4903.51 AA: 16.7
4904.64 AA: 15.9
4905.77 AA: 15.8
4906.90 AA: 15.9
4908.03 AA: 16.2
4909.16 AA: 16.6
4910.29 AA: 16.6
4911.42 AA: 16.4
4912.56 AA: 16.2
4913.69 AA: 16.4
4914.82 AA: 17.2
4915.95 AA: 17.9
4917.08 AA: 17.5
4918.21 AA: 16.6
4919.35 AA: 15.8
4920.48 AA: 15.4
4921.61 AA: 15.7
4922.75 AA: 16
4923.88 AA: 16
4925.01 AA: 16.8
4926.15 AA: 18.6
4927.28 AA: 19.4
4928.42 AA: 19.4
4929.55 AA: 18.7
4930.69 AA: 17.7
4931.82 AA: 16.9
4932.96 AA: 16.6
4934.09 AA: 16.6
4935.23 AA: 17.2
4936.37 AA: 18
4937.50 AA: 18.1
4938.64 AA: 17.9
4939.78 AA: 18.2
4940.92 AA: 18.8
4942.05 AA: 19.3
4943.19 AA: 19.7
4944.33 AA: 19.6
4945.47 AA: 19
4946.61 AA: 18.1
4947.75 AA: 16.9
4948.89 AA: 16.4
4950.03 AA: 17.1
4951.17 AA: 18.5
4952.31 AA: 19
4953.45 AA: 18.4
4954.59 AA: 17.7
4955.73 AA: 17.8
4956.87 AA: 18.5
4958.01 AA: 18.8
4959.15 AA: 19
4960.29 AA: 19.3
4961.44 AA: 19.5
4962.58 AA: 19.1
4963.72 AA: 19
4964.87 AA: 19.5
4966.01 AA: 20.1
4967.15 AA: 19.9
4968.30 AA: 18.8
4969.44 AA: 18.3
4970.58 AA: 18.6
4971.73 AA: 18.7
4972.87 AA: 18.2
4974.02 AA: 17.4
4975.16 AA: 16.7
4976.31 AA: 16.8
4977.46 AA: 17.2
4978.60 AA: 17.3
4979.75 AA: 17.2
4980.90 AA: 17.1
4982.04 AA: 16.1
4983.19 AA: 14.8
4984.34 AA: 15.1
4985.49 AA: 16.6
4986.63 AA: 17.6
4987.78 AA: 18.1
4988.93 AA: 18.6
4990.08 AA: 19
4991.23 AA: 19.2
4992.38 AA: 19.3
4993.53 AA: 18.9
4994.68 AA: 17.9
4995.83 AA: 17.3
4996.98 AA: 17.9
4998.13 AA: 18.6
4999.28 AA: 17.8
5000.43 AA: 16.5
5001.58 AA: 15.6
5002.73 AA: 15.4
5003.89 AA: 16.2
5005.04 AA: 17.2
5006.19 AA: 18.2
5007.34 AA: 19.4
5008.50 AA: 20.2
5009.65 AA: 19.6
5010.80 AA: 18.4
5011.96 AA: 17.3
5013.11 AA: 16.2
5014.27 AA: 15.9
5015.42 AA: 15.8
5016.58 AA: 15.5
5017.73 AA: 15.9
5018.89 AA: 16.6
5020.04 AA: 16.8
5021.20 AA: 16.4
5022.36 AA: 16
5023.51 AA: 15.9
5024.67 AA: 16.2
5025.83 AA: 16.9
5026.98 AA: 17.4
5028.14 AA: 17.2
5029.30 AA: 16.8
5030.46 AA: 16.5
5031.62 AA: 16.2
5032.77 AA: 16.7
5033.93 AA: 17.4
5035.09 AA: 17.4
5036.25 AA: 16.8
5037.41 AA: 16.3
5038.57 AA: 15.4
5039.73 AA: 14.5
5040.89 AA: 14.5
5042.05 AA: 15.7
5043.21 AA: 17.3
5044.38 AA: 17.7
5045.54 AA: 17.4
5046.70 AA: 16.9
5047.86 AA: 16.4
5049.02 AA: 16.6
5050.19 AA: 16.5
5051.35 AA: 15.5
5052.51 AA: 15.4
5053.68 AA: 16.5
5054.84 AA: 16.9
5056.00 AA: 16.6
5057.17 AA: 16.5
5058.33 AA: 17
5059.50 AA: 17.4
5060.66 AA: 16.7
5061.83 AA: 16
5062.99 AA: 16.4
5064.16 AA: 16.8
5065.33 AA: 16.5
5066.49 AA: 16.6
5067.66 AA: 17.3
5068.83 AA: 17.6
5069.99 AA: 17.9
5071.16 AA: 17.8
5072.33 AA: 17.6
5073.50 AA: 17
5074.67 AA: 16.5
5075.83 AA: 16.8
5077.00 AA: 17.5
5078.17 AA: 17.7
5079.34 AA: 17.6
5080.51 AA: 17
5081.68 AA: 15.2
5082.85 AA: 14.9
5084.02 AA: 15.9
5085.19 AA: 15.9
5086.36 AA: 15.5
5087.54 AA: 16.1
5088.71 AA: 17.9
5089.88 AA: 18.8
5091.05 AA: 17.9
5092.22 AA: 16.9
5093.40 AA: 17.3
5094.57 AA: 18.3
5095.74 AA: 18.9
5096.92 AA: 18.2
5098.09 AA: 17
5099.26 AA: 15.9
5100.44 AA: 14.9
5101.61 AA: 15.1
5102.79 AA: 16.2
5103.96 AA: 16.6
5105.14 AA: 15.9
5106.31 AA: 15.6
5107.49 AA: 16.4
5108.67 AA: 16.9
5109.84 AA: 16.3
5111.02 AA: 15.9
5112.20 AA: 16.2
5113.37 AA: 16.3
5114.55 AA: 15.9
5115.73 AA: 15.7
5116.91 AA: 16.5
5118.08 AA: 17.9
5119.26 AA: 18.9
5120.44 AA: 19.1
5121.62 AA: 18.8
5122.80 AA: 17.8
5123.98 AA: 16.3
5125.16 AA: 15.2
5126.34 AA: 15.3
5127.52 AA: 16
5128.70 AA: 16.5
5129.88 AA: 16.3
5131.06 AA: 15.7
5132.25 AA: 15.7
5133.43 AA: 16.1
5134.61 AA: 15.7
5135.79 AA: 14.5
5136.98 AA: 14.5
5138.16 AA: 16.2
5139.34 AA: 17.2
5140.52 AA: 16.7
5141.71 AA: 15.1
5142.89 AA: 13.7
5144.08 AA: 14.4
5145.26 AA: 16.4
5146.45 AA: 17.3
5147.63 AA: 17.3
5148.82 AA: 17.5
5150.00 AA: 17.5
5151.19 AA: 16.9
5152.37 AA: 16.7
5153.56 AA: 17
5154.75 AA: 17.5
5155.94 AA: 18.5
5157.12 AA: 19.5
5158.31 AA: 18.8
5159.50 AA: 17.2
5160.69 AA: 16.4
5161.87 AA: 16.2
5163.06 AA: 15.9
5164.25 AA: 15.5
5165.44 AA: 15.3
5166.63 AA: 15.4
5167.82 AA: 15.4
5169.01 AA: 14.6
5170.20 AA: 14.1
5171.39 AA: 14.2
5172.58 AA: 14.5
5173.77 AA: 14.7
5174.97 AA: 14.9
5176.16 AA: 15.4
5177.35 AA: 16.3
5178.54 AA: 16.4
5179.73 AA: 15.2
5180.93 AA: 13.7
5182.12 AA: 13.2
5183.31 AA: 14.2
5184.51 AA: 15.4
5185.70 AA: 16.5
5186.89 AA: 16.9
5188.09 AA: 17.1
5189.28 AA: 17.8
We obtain 0.095 mag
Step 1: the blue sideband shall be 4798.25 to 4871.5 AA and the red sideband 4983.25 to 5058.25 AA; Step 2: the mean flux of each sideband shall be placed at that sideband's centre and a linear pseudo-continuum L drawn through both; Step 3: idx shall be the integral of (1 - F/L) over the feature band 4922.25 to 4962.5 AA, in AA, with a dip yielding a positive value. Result -2.9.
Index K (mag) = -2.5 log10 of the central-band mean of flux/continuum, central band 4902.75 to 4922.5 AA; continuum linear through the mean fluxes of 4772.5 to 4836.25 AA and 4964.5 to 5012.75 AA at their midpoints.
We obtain 0.09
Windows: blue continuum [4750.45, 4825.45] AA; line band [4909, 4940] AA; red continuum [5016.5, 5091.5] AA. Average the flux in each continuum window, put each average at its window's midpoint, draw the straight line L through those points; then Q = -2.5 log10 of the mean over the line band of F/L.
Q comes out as 0.006 mag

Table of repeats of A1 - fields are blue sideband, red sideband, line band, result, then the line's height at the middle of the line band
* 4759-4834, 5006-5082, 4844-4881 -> 0.095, 17.5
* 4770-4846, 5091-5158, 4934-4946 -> -0.077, 17.2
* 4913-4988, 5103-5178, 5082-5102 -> -0.009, 16.7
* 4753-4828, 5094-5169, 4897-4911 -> 0.042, 17.4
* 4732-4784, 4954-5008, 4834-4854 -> 0.029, 17.5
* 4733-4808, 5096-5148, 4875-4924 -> 0.036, 17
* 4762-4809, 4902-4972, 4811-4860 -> 0.026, 17.7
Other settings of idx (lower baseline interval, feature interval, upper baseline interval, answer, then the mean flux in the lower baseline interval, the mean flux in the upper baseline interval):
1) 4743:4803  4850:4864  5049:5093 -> 1.6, 17.6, 16.8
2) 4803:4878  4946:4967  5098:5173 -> -2.4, 16.8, 16.3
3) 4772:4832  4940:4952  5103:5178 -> -0.8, 17.8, 16.3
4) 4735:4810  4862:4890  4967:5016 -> 3.1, 17.6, 17.6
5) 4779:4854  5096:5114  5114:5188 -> 0.1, 17.5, 16.1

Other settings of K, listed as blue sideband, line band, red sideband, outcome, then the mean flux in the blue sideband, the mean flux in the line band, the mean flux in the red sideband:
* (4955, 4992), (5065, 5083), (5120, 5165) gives 0.008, 18.1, 17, 16.5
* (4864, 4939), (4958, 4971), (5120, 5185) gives -0.171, 16.5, 19.2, 16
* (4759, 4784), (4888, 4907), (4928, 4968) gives 0.108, 17.4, 16.4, 18.4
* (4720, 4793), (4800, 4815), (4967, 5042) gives -0.070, 17.2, 18.3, 17.1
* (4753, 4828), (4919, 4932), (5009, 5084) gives -0.001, 17.8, 17.2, 16.7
